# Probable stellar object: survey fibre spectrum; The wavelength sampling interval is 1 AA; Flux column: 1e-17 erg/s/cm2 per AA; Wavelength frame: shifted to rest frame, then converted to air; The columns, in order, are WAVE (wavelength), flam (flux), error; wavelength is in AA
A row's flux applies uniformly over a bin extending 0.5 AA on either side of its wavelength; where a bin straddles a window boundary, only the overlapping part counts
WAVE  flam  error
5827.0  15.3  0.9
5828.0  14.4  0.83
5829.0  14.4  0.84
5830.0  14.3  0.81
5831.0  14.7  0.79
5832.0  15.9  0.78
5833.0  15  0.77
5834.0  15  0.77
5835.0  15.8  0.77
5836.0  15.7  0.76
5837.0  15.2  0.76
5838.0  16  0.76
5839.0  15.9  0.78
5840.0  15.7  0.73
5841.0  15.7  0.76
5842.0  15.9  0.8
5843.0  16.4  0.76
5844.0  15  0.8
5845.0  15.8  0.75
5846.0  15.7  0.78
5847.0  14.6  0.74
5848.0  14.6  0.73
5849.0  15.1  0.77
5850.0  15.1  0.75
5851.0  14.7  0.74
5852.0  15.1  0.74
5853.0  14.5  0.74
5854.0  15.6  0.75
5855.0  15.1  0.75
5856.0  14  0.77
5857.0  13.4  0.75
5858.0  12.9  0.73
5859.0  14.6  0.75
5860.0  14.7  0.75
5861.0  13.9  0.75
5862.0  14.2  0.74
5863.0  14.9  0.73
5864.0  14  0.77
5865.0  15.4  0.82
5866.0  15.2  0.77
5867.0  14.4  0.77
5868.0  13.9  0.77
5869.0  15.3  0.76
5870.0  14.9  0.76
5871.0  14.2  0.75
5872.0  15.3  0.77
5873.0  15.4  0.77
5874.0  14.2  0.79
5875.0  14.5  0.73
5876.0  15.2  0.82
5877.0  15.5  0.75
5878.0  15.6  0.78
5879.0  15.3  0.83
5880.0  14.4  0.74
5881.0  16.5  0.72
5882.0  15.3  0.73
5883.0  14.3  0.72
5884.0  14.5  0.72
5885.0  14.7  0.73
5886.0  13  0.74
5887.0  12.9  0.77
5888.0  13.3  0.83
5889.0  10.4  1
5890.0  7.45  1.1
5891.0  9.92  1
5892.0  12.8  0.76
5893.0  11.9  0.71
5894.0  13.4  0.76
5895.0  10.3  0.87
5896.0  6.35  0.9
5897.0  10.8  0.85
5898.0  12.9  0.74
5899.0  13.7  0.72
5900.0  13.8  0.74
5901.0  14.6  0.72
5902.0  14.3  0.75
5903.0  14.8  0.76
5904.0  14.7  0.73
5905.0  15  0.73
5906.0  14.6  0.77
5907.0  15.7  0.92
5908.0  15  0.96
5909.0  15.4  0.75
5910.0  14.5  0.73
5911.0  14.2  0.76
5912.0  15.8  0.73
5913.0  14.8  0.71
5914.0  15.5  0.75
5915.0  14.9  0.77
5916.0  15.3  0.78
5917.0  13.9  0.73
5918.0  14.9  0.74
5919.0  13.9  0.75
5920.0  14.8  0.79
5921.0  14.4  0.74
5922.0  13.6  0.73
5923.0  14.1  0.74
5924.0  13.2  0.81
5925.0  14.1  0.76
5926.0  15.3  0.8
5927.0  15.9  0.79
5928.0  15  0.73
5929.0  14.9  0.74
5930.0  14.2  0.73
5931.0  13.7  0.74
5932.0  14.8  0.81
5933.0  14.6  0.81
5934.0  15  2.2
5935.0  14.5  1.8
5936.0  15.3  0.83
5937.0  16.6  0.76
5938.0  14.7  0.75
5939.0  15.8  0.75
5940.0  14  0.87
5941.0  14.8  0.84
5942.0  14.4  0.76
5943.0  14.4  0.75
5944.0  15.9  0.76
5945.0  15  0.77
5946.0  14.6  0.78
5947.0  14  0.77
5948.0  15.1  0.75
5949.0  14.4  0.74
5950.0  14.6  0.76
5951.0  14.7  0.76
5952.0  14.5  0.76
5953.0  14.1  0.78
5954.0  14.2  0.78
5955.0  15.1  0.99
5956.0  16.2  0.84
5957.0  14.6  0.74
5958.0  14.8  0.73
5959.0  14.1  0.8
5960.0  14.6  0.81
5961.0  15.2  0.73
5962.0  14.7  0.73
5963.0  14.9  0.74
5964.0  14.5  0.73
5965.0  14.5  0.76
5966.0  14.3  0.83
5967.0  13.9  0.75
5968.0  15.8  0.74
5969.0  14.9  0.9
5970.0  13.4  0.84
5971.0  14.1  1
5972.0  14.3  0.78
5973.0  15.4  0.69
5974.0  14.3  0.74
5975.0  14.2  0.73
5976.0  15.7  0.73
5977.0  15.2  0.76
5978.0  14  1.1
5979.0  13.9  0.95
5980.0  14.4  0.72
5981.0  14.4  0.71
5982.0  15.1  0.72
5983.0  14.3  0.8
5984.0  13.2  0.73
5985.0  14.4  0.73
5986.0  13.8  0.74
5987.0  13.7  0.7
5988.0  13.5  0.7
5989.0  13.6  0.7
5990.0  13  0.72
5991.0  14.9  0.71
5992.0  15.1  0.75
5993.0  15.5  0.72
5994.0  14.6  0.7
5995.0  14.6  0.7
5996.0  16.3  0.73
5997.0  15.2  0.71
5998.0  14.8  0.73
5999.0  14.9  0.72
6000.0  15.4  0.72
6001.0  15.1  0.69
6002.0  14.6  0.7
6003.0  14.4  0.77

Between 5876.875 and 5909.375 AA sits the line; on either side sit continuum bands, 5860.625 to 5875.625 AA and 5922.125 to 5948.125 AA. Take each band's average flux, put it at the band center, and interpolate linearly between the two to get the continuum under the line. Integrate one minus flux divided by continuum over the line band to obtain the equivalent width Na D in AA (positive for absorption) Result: 2.9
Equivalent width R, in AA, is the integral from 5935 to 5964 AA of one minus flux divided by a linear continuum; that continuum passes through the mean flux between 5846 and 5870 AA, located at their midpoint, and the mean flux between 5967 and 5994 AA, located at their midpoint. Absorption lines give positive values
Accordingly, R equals -0.8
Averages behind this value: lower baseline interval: 14.6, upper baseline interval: 14.4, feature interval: 14.8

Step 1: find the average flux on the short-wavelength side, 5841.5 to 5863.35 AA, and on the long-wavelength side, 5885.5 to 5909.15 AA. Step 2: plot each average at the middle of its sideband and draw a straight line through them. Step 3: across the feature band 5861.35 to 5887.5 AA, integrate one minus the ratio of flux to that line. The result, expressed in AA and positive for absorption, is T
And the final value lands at -1.76 AA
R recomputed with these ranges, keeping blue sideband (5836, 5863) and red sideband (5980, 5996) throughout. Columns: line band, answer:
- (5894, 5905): 1.47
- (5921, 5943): -0.14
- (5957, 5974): -0.18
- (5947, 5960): -0.17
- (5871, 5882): -0.22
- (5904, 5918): -0.25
